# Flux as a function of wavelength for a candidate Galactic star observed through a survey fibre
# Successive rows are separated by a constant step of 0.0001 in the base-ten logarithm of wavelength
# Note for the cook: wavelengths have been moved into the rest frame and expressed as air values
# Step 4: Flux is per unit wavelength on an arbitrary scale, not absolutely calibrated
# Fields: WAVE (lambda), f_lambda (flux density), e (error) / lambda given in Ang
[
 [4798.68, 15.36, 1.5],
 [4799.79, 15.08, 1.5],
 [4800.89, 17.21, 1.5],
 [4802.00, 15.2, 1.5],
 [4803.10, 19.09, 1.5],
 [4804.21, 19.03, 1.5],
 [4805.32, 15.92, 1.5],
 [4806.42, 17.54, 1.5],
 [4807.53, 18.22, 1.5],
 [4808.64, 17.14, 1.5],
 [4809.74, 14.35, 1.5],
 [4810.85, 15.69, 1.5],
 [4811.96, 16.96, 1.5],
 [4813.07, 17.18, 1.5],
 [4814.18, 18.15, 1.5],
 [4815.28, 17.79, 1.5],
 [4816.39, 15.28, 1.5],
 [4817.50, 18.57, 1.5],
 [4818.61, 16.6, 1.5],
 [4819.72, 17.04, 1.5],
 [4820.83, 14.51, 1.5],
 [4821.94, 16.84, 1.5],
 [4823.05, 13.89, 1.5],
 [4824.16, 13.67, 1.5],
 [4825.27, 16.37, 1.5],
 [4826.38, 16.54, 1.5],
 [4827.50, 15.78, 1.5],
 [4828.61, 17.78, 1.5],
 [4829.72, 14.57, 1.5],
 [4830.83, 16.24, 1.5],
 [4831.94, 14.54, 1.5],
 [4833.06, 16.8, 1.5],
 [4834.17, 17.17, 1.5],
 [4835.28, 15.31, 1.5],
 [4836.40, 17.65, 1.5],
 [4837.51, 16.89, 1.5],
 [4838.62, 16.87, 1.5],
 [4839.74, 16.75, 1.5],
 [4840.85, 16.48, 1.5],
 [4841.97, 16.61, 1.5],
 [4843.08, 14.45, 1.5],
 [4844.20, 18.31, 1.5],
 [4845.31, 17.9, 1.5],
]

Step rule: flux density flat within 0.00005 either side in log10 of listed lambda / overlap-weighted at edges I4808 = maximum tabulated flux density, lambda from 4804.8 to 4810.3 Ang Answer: 18.22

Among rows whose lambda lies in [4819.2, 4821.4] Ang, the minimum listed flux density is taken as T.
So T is 14.51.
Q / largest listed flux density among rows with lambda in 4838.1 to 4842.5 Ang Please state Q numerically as 16.87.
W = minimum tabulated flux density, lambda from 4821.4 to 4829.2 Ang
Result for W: 13.67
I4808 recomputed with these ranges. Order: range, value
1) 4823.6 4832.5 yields 17.78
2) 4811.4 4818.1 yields 18.57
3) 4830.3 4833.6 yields 16.8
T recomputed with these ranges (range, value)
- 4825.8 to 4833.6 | 14.54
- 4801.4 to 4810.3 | 14.35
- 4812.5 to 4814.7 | 17.18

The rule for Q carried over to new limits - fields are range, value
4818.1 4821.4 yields 17.04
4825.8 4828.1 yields 16.54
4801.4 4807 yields 19.09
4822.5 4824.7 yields 13.89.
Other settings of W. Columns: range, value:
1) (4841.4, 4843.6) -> 14.45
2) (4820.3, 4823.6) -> 13.89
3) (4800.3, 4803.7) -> 15.2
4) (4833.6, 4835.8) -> 15.31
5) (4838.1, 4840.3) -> 16.75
